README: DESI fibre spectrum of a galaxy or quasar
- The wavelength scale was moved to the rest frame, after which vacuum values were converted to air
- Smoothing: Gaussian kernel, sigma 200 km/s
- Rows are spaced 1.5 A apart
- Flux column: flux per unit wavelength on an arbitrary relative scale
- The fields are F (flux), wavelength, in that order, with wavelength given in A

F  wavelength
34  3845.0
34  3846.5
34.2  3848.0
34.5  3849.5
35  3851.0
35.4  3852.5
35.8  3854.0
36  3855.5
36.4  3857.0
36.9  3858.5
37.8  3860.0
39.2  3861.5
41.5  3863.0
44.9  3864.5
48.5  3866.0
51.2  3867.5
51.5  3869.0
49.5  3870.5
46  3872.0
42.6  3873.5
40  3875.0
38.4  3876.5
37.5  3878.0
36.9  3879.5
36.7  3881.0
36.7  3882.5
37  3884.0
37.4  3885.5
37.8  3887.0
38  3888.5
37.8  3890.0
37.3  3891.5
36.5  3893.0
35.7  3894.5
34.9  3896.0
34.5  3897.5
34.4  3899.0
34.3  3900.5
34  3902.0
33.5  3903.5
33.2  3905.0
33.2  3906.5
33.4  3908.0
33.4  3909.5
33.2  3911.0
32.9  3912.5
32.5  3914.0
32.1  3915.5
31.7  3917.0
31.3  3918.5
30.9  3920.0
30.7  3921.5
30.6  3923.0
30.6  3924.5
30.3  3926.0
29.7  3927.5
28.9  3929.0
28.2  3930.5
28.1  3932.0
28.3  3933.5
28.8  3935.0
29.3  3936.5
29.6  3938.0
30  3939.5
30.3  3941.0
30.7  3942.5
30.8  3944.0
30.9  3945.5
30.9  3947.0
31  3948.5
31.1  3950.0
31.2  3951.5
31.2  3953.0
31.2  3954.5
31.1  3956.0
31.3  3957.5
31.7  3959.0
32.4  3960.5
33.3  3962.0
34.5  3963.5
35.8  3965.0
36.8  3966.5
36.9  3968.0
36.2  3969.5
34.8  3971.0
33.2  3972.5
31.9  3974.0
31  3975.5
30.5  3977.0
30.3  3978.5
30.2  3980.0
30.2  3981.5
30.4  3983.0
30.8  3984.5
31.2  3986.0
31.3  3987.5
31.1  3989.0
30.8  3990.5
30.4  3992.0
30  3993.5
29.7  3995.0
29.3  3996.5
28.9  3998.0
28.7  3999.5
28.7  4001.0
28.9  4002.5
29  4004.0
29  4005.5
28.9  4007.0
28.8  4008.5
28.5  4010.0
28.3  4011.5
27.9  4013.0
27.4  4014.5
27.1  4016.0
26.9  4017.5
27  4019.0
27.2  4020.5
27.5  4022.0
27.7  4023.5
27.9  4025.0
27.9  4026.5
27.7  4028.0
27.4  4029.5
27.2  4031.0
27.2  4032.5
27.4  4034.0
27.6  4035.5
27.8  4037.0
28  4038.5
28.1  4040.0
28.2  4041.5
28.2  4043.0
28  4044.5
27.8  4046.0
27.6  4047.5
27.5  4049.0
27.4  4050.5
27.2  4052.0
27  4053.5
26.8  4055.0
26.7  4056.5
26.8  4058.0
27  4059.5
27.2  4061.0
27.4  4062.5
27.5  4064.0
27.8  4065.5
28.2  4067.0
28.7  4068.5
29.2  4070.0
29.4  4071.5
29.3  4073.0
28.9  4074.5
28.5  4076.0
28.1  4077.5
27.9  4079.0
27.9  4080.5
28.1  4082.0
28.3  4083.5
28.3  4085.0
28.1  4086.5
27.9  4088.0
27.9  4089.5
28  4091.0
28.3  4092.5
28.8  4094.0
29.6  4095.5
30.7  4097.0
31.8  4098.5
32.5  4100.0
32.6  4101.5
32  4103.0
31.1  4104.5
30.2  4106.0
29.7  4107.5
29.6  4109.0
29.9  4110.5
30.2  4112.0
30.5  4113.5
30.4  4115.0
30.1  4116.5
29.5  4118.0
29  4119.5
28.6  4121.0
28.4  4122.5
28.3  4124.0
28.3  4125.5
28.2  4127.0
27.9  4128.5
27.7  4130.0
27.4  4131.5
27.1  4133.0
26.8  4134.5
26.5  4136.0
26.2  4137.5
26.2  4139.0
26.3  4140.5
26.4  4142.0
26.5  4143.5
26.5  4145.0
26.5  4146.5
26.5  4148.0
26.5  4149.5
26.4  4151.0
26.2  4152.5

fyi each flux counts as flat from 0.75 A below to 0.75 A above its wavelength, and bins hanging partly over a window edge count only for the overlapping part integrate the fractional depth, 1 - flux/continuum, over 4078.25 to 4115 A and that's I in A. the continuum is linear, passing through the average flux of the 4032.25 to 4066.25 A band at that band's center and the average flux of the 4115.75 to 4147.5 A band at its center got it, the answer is -2.78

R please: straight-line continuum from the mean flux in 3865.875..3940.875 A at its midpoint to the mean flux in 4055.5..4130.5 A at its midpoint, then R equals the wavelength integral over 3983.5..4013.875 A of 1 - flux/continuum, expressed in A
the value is 2.35 A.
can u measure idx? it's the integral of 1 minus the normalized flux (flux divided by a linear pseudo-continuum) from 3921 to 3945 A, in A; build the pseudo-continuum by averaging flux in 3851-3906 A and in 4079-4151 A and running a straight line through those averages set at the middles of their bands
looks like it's 4.4 A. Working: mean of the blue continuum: 38.7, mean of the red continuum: 28.6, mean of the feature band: 29.7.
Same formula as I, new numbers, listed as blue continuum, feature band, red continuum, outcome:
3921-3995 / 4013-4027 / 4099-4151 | 1.3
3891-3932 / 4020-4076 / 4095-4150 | 4.3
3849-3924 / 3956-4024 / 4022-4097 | 2.4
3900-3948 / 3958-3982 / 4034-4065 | -2.7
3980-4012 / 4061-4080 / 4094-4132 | 0.9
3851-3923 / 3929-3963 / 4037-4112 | 3.9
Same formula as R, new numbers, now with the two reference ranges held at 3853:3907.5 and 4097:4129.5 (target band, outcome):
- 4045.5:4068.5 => 3.36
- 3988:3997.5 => 1.17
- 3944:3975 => 2.50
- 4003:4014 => 1.71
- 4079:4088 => 0.86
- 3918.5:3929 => 1.88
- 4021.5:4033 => 1.94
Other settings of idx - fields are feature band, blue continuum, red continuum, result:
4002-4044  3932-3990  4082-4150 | 3.49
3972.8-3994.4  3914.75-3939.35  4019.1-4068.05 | -1.50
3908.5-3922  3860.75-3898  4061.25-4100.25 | 2.17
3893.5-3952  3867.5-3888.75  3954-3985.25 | 8.43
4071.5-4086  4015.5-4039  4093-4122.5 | 0.42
